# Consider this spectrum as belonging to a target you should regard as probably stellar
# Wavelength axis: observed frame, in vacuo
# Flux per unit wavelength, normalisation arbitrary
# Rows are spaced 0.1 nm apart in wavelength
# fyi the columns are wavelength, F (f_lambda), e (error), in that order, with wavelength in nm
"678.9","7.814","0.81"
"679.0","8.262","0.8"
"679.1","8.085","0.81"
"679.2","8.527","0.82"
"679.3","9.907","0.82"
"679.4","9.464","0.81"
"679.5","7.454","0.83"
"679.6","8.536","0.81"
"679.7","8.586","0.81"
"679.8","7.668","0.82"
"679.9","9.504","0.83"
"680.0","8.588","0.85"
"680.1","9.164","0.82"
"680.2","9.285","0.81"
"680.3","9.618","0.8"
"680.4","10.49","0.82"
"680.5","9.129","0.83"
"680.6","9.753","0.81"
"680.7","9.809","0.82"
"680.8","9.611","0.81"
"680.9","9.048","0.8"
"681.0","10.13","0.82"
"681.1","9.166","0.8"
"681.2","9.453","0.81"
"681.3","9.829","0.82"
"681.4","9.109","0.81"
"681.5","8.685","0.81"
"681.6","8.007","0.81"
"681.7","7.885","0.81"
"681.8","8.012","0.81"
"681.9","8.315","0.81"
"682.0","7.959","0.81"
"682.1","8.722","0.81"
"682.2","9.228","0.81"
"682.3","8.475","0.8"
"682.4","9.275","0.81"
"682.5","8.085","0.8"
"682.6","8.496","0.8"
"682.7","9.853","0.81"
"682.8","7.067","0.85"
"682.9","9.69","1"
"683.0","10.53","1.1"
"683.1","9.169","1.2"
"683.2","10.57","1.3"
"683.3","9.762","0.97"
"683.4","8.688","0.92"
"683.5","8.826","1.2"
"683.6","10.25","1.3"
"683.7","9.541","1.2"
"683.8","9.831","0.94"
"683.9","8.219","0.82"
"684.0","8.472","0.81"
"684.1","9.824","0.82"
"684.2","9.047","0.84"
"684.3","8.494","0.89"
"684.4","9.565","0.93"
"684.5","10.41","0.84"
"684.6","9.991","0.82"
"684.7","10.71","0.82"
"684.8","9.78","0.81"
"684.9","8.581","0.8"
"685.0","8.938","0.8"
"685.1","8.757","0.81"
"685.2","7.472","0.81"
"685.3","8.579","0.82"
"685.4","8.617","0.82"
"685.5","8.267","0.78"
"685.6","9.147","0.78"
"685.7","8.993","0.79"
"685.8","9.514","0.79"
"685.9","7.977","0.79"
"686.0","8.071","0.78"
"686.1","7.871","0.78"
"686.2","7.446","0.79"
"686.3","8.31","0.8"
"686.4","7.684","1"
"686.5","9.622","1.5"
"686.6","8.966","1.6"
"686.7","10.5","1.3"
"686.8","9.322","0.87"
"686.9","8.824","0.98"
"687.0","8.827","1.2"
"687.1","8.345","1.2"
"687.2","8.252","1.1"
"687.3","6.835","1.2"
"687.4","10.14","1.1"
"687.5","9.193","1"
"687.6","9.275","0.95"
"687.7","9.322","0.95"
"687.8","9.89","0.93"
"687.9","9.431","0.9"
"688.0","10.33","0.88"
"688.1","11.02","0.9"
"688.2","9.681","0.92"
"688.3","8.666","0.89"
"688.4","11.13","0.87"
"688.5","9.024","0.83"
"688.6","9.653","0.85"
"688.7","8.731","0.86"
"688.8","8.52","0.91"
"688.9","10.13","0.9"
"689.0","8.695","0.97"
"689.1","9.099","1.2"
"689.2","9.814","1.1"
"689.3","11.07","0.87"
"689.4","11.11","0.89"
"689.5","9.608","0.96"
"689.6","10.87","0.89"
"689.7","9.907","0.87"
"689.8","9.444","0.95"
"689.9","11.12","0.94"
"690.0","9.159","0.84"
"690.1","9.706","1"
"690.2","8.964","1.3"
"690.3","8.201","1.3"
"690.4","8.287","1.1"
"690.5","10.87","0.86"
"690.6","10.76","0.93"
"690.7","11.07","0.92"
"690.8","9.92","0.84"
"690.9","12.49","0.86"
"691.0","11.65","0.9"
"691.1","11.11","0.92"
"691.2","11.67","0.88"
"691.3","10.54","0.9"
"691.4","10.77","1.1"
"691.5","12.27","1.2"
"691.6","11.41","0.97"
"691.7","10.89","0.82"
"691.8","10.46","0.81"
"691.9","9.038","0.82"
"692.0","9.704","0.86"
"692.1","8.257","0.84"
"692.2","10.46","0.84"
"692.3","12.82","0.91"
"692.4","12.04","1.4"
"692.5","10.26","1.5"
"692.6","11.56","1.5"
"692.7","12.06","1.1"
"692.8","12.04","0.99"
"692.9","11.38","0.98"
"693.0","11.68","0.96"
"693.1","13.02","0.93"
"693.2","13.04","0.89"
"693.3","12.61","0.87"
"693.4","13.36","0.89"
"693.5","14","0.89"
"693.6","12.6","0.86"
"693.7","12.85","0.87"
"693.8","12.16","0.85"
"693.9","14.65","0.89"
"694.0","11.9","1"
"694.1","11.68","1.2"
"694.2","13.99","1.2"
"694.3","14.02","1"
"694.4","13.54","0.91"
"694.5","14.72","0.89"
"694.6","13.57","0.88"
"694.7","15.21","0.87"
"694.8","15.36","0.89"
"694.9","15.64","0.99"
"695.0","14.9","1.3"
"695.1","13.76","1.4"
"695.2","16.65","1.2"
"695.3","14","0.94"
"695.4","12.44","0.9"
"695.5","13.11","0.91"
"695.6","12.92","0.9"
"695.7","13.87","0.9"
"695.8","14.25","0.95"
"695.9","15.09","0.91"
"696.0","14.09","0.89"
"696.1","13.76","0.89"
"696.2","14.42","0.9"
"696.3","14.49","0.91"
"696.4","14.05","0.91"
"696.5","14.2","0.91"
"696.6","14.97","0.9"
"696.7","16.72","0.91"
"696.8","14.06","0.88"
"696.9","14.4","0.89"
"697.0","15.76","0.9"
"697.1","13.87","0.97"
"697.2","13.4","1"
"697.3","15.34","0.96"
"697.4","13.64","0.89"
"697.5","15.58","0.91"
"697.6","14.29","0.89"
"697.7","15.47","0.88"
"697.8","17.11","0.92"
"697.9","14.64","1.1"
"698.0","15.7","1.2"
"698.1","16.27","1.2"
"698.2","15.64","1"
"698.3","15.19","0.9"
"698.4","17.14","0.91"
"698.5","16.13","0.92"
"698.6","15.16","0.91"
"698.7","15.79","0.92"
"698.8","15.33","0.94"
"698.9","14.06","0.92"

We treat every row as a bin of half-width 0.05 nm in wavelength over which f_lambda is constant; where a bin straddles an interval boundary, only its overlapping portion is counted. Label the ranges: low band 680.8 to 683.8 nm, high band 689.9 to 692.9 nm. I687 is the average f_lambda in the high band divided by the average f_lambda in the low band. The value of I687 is 1.18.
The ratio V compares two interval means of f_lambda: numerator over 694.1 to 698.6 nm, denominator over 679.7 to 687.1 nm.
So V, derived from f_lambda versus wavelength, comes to 1.63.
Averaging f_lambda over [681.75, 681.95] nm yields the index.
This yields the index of 8.16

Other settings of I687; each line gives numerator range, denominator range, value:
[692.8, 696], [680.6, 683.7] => 1.50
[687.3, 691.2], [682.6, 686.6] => 1.10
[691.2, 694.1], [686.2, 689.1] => 1.27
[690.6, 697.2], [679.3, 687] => 1.43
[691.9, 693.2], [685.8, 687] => 1.30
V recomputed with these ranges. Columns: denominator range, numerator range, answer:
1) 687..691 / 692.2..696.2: 1.37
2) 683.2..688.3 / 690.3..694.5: 1.29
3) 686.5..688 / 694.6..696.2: 1.57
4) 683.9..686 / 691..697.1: 1.44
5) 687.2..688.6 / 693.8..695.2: 1.49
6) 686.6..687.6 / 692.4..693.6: 1.37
